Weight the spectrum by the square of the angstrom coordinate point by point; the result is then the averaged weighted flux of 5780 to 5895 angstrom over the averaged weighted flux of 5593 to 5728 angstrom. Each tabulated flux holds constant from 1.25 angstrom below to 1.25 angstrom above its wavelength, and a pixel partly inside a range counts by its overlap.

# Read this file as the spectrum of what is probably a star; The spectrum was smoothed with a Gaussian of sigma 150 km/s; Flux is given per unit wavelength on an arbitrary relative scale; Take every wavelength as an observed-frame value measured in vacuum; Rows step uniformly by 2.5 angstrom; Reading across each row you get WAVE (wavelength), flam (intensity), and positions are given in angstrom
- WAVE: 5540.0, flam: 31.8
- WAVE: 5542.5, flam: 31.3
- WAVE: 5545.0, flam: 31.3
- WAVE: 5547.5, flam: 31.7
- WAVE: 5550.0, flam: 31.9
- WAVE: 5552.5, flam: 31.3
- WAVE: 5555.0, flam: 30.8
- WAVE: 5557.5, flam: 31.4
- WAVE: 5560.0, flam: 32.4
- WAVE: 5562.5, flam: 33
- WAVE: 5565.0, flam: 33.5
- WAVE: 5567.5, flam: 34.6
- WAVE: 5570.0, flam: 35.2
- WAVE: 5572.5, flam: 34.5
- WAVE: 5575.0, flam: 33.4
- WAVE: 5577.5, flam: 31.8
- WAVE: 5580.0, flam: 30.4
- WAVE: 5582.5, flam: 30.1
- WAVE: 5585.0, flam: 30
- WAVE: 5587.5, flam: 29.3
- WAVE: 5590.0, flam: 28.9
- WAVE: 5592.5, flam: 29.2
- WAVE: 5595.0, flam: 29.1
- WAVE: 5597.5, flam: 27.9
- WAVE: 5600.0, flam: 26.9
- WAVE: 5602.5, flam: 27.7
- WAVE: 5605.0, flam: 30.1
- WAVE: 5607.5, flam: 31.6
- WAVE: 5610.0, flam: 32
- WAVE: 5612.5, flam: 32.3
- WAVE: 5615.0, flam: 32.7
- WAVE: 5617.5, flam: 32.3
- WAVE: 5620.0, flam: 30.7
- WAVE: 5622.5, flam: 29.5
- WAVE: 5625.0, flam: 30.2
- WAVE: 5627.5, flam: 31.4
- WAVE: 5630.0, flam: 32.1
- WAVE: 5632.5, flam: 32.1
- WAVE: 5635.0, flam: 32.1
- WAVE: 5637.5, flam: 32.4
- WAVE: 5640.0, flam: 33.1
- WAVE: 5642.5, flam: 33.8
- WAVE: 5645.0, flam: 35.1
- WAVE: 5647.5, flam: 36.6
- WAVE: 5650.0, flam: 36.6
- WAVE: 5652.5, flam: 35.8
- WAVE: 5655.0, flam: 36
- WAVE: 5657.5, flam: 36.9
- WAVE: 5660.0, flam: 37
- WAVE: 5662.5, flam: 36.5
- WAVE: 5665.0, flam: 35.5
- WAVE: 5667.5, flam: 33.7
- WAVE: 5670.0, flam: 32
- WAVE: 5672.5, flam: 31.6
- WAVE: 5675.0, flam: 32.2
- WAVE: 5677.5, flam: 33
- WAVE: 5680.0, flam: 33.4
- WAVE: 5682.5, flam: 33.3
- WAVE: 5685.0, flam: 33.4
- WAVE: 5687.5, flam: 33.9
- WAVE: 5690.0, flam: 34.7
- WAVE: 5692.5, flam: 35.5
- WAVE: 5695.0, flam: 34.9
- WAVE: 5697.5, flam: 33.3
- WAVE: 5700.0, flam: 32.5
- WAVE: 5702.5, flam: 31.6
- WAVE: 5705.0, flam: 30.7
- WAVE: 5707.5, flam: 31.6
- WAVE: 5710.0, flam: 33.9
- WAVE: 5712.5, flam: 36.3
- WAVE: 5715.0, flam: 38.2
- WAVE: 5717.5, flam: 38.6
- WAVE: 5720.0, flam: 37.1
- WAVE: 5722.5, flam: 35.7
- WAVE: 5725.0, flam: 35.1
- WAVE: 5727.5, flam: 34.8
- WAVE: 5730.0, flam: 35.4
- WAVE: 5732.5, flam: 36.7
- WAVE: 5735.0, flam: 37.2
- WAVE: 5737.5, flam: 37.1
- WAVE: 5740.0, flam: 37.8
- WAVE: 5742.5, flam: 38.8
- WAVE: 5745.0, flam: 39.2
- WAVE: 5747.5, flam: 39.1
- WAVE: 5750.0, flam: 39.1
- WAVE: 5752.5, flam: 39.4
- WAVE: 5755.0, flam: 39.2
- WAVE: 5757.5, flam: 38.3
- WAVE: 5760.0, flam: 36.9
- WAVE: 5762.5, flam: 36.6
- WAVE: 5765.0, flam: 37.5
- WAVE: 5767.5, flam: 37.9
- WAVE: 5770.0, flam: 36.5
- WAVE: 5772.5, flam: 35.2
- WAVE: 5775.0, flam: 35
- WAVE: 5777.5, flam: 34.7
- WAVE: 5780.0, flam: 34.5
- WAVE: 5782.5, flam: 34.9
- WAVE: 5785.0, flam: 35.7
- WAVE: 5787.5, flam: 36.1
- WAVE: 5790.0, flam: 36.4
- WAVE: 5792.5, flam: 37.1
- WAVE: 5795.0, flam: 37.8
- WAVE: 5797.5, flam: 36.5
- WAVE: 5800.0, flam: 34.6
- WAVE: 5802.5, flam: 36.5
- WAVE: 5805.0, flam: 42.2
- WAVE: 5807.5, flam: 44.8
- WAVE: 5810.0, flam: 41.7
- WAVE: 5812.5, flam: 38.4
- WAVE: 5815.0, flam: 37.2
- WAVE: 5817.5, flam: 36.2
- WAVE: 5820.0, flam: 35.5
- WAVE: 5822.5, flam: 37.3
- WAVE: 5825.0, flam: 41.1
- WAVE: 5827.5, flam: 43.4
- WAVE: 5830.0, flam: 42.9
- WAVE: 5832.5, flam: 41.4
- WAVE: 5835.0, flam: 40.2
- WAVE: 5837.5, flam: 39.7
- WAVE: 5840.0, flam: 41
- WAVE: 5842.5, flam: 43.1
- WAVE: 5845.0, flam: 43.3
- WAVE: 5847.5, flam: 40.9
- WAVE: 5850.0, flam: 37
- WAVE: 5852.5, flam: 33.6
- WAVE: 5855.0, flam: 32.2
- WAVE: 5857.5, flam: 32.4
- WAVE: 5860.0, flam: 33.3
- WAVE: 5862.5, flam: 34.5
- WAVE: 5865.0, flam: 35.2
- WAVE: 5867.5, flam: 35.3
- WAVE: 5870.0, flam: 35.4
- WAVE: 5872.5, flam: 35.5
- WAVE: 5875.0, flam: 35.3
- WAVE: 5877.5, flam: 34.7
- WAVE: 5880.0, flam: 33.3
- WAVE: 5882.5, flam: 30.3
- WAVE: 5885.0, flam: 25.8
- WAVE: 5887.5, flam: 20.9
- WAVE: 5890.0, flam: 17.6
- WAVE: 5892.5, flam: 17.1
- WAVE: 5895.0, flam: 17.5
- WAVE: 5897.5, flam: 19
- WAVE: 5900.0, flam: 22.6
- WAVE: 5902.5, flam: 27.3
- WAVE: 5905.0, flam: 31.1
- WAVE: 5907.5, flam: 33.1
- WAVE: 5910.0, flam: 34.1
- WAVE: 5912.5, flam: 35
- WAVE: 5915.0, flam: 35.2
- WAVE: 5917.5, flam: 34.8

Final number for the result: 1.1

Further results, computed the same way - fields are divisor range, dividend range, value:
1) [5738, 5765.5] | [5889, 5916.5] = 0.73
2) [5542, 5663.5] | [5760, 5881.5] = 1.25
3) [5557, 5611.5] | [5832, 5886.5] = 1.27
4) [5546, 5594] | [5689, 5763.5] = 1.21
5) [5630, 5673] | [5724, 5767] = 1.13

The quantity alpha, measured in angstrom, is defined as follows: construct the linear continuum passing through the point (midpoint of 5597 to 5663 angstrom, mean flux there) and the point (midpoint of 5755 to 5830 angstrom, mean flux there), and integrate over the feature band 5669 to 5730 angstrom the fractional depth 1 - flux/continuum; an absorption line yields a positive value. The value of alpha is 1.2 angstrom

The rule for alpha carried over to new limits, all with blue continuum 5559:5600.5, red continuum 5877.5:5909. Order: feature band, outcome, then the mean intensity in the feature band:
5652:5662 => -2.3 angstrom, 36.5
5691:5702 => -1.9 angstrom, 33.9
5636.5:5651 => -2.2 angstrom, 34.6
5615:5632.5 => -0.5 angstrom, 31.2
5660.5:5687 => -3.7 angstrom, 33.6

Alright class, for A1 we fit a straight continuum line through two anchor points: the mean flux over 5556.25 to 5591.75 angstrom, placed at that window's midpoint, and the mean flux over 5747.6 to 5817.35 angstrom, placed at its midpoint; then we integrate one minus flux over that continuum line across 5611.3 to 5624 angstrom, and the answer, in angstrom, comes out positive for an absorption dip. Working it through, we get 0.64 angstrom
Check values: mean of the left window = 32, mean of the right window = 37.4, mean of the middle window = 31.5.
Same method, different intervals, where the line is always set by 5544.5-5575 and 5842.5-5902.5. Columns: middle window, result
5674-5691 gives -0.8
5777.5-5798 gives -3.1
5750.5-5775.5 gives -4.7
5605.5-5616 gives 0.1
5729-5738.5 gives -1.5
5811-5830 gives -4.7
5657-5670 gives -1.4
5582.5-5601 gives 2.1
